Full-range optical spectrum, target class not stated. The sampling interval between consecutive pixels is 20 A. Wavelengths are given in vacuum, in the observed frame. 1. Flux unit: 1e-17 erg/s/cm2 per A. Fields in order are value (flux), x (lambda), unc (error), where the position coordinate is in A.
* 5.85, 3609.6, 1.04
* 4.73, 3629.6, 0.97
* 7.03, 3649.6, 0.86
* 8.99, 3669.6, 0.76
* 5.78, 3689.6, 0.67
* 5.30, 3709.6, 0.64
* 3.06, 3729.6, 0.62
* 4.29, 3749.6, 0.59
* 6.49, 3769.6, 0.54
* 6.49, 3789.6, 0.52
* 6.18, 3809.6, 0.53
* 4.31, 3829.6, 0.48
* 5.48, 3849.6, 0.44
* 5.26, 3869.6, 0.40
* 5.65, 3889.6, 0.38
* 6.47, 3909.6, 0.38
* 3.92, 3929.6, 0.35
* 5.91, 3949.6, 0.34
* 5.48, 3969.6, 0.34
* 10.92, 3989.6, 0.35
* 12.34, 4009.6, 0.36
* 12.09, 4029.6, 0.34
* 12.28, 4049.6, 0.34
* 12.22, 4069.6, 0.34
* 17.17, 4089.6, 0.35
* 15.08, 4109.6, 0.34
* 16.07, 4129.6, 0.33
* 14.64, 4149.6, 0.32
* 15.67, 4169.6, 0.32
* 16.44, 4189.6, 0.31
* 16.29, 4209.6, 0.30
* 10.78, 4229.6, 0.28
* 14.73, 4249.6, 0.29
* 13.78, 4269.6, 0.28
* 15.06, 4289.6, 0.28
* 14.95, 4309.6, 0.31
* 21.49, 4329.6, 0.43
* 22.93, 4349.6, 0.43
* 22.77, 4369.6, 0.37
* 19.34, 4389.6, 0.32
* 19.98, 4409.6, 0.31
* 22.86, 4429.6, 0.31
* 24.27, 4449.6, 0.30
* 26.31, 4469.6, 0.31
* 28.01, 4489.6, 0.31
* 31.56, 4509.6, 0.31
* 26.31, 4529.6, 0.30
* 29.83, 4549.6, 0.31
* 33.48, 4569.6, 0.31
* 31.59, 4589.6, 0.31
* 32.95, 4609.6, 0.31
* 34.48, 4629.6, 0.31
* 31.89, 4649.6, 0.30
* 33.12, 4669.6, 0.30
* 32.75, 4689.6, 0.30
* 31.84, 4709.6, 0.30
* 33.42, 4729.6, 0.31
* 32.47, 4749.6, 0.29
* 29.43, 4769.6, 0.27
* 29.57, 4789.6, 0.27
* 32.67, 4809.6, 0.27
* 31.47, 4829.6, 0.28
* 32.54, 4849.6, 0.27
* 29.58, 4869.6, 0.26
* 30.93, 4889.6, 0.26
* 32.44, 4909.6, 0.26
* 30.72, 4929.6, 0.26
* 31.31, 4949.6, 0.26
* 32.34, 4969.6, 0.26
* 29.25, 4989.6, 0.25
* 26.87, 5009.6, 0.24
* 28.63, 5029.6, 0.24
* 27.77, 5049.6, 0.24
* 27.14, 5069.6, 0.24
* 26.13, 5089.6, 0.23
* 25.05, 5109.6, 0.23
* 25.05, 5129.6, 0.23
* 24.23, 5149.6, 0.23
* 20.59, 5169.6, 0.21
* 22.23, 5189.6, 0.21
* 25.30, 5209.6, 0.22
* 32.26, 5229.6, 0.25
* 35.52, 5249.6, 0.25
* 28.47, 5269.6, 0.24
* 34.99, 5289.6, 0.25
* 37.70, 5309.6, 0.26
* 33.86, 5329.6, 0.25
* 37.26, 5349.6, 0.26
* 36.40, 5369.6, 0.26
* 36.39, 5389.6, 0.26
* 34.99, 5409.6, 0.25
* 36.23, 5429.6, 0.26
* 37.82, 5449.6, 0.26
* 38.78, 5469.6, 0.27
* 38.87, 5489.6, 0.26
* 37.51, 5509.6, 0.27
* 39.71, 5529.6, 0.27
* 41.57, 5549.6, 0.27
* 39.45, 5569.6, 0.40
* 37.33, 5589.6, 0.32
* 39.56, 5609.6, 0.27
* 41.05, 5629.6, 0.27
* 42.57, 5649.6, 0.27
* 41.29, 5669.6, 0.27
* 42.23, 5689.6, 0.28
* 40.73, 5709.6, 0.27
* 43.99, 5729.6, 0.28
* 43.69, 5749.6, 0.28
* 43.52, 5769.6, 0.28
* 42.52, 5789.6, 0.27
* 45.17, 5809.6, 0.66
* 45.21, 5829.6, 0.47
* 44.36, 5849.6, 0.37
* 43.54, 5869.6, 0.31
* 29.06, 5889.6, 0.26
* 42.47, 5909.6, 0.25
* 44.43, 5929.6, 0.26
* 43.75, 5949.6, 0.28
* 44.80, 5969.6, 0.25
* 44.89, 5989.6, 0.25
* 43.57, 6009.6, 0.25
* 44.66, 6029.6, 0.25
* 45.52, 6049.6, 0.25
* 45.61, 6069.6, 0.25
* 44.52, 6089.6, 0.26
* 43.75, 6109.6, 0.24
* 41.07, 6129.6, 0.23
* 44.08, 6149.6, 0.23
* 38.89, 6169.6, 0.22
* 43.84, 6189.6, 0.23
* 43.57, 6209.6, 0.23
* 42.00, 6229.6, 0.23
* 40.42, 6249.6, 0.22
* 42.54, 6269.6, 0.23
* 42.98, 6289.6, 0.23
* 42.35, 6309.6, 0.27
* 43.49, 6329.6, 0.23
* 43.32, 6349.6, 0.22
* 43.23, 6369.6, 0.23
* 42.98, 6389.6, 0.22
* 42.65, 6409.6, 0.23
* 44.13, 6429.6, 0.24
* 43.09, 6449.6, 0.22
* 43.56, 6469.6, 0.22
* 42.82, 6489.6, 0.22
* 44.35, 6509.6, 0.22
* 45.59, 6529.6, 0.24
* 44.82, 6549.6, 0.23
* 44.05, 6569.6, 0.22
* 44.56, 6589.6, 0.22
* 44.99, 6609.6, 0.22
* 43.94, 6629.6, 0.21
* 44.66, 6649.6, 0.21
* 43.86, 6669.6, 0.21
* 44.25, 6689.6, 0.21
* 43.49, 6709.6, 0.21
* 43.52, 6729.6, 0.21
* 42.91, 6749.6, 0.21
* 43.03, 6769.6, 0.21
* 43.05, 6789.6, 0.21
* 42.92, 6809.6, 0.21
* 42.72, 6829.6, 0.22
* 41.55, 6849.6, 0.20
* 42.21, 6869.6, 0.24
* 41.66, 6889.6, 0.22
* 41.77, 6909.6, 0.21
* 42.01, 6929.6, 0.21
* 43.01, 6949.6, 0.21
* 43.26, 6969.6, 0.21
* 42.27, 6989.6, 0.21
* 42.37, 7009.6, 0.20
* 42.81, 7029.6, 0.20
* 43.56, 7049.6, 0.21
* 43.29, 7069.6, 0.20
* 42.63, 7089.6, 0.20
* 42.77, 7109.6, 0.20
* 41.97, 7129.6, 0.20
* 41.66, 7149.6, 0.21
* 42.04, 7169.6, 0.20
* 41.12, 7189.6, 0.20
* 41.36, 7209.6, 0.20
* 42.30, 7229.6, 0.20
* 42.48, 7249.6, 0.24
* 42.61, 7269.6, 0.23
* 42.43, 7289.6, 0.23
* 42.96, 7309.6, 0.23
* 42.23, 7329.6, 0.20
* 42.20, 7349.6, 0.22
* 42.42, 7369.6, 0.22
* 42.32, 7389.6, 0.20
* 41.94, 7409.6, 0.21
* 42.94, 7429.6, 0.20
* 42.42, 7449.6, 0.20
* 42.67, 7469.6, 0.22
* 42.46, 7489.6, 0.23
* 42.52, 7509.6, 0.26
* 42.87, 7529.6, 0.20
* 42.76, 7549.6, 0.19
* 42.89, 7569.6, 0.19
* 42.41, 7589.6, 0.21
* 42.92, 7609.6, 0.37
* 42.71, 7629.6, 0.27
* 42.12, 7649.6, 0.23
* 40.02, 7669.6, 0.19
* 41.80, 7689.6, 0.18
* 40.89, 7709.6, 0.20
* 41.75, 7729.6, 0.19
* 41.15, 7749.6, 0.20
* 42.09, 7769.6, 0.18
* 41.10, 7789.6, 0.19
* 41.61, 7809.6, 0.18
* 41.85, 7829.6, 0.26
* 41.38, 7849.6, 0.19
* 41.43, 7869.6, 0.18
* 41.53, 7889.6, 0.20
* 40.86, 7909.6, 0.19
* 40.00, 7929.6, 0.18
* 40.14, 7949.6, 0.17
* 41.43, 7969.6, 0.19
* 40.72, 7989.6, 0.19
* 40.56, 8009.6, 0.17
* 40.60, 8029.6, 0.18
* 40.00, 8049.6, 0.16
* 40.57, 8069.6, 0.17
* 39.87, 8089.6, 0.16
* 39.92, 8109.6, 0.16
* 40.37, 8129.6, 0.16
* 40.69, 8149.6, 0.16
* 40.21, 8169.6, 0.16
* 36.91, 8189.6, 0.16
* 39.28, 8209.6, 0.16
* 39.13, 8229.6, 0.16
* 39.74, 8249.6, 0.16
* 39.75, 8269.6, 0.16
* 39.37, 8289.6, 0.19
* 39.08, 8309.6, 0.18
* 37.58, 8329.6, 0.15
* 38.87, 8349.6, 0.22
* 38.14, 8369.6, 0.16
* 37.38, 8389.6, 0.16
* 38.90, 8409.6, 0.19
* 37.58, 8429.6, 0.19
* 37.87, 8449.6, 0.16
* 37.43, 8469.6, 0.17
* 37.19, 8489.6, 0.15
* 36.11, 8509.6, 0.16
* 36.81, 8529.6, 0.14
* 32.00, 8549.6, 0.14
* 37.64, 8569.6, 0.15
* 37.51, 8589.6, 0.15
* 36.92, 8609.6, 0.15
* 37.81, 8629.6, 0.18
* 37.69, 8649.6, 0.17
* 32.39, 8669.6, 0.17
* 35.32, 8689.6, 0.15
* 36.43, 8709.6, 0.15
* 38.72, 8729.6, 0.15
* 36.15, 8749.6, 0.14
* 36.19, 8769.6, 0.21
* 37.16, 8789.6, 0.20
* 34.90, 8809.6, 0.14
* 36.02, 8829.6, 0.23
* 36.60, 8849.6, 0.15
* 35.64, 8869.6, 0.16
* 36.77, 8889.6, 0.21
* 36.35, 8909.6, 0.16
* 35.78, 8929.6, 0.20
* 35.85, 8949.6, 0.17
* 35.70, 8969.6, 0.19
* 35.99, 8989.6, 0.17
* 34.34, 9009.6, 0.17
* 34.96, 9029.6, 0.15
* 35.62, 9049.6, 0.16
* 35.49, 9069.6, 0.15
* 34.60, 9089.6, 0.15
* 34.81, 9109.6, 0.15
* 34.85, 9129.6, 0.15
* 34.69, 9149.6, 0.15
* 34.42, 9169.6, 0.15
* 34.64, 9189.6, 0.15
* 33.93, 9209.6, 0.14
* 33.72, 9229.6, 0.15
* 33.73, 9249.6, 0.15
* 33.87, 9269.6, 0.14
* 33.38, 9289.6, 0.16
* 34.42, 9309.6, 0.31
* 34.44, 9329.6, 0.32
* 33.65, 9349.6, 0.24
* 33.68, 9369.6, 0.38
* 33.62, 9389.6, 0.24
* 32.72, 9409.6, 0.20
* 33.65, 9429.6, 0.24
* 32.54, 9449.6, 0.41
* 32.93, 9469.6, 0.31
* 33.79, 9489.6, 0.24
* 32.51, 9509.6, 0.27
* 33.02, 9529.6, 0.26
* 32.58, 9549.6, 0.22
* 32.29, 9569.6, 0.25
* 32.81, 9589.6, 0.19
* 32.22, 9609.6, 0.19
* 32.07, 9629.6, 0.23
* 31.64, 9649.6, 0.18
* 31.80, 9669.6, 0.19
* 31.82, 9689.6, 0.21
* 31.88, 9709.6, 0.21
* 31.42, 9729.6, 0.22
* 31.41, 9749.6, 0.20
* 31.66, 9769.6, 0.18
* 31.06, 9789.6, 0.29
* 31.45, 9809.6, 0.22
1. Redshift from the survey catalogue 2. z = 0.000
